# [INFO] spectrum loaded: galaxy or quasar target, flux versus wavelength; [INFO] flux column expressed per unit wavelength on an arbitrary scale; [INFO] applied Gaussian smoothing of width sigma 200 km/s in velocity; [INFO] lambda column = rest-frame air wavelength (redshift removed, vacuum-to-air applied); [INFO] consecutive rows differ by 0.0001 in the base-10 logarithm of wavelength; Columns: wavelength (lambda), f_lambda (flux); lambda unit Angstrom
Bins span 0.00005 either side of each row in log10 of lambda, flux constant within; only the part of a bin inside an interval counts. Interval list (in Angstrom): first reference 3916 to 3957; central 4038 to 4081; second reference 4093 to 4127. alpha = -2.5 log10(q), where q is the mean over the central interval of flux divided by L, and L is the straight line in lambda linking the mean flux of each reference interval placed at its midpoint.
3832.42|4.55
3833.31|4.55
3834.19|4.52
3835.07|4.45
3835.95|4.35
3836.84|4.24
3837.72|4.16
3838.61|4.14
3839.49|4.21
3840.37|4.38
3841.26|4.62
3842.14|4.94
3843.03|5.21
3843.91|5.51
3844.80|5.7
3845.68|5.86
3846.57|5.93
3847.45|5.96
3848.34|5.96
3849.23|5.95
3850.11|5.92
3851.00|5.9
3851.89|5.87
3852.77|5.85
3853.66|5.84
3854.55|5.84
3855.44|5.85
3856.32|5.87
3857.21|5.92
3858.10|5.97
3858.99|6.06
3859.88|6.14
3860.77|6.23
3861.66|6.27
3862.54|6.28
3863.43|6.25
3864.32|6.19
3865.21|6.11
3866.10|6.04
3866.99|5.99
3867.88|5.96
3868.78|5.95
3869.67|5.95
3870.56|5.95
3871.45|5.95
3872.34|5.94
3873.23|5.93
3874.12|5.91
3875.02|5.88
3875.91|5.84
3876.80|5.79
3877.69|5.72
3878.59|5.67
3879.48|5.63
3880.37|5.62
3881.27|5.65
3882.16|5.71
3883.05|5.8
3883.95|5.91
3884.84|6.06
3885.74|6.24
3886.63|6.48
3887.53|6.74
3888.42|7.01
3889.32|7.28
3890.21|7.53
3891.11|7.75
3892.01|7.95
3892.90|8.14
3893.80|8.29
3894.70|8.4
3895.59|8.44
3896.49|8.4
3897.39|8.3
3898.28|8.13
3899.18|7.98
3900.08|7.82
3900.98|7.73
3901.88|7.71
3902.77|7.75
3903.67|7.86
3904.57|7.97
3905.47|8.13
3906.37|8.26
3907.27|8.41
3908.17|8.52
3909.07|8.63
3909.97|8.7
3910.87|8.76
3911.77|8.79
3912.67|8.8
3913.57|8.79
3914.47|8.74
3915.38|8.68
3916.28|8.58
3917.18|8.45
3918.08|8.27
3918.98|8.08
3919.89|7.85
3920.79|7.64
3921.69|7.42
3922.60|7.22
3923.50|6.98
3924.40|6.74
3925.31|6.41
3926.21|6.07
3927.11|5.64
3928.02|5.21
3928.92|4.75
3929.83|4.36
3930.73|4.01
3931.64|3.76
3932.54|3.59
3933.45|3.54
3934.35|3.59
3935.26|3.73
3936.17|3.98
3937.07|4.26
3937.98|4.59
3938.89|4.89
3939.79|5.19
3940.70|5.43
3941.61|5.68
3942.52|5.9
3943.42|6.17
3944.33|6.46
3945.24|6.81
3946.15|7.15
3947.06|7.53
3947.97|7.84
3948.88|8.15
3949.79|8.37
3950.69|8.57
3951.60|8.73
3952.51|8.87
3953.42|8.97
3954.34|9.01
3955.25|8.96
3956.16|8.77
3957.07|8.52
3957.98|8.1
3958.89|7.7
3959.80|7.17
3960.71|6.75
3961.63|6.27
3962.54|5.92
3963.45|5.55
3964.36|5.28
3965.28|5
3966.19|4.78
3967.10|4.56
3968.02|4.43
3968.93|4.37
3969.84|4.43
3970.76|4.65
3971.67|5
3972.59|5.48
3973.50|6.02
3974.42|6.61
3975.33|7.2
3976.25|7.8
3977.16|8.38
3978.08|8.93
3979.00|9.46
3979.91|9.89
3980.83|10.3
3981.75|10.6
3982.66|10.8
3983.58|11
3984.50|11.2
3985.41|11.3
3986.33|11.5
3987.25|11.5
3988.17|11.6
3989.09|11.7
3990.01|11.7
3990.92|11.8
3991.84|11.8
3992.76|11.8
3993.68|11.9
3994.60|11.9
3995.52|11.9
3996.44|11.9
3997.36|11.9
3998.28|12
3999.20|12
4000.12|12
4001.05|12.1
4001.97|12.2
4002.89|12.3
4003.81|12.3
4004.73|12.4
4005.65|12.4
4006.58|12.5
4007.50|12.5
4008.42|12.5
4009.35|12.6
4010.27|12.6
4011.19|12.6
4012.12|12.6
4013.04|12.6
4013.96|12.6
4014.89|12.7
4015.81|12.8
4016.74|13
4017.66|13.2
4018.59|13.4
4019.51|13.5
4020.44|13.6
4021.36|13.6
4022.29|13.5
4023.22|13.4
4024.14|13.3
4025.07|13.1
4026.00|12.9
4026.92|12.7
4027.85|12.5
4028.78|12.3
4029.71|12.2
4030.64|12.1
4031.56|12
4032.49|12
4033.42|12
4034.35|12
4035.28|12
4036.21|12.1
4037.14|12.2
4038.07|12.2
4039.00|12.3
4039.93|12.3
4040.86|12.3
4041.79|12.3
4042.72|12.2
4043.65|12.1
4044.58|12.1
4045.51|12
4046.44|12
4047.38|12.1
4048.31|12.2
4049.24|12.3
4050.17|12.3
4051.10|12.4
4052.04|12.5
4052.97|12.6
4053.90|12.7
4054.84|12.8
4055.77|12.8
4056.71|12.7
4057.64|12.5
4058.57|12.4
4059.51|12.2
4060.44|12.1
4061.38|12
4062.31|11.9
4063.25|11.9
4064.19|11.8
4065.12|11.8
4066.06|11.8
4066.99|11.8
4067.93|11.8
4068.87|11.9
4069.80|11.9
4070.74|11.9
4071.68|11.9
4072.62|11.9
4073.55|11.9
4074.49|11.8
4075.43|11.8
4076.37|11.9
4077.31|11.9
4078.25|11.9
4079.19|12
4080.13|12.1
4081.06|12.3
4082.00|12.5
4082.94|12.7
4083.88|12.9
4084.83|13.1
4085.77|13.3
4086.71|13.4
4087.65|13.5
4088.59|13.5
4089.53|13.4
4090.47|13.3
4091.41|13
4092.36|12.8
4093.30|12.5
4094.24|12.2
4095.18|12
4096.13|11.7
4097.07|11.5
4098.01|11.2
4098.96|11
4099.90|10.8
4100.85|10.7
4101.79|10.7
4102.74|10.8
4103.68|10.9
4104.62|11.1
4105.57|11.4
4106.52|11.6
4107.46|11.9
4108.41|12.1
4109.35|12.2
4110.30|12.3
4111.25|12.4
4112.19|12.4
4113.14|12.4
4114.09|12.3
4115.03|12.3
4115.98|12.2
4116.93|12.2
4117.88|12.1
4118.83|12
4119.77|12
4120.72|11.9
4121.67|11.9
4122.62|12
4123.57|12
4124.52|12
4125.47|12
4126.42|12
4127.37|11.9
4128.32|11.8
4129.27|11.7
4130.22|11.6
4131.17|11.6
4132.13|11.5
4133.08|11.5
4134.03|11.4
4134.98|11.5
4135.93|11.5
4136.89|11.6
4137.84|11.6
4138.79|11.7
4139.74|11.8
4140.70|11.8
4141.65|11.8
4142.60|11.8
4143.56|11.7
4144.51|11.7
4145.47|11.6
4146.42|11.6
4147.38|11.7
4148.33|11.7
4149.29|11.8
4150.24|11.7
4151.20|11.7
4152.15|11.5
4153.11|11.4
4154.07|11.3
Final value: -0.18 mag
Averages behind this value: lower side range 6.5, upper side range 11.8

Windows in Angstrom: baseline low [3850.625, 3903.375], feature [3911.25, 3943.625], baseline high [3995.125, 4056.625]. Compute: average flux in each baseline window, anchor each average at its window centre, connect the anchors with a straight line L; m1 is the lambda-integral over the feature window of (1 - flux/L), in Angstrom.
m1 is 8.7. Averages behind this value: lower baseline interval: 6.54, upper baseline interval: 12.5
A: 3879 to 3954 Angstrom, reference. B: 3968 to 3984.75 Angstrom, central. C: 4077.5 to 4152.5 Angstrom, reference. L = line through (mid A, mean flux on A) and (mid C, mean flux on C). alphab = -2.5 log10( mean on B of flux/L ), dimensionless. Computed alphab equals 0.10 mag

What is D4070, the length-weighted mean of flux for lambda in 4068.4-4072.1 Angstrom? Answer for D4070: 11.9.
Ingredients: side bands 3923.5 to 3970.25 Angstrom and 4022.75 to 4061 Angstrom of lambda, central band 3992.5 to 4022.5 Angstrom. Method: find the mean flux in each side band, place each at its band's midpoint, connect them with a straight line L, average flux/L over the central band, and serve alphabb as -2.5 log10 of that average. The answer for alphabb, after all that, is -0.23 mag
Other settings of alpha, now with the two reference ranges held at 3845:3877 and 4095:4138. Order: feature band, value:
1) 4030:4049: -0.21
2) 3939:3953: 0.12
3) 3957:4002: -0.03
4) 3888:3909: -0.17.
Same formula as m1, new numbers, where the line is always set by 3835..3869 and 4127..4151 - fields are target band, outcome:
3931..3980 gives 8.9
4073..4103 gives -4.6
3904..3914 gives -2.5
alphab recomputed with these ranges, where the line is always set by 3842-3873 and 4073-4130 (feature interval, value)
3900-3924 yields -0.123 mag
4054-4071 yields -0.096 mag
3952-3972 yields 0.292 mag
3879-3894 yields 0.001 mag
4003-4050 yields -0.226 mag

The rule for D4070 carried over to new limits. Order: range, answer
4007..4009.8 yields 12.5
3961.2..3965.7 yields 5.61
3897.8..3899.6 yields 8.08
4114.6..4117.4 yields 12.2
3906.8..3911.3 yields 8.6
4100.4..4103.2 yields 10.7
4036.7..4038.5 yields 12.2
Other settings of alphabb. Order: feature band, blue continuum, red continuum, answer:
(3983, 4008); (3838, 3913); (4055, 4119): -0.22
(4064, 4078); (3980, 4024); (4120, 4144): 0.01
